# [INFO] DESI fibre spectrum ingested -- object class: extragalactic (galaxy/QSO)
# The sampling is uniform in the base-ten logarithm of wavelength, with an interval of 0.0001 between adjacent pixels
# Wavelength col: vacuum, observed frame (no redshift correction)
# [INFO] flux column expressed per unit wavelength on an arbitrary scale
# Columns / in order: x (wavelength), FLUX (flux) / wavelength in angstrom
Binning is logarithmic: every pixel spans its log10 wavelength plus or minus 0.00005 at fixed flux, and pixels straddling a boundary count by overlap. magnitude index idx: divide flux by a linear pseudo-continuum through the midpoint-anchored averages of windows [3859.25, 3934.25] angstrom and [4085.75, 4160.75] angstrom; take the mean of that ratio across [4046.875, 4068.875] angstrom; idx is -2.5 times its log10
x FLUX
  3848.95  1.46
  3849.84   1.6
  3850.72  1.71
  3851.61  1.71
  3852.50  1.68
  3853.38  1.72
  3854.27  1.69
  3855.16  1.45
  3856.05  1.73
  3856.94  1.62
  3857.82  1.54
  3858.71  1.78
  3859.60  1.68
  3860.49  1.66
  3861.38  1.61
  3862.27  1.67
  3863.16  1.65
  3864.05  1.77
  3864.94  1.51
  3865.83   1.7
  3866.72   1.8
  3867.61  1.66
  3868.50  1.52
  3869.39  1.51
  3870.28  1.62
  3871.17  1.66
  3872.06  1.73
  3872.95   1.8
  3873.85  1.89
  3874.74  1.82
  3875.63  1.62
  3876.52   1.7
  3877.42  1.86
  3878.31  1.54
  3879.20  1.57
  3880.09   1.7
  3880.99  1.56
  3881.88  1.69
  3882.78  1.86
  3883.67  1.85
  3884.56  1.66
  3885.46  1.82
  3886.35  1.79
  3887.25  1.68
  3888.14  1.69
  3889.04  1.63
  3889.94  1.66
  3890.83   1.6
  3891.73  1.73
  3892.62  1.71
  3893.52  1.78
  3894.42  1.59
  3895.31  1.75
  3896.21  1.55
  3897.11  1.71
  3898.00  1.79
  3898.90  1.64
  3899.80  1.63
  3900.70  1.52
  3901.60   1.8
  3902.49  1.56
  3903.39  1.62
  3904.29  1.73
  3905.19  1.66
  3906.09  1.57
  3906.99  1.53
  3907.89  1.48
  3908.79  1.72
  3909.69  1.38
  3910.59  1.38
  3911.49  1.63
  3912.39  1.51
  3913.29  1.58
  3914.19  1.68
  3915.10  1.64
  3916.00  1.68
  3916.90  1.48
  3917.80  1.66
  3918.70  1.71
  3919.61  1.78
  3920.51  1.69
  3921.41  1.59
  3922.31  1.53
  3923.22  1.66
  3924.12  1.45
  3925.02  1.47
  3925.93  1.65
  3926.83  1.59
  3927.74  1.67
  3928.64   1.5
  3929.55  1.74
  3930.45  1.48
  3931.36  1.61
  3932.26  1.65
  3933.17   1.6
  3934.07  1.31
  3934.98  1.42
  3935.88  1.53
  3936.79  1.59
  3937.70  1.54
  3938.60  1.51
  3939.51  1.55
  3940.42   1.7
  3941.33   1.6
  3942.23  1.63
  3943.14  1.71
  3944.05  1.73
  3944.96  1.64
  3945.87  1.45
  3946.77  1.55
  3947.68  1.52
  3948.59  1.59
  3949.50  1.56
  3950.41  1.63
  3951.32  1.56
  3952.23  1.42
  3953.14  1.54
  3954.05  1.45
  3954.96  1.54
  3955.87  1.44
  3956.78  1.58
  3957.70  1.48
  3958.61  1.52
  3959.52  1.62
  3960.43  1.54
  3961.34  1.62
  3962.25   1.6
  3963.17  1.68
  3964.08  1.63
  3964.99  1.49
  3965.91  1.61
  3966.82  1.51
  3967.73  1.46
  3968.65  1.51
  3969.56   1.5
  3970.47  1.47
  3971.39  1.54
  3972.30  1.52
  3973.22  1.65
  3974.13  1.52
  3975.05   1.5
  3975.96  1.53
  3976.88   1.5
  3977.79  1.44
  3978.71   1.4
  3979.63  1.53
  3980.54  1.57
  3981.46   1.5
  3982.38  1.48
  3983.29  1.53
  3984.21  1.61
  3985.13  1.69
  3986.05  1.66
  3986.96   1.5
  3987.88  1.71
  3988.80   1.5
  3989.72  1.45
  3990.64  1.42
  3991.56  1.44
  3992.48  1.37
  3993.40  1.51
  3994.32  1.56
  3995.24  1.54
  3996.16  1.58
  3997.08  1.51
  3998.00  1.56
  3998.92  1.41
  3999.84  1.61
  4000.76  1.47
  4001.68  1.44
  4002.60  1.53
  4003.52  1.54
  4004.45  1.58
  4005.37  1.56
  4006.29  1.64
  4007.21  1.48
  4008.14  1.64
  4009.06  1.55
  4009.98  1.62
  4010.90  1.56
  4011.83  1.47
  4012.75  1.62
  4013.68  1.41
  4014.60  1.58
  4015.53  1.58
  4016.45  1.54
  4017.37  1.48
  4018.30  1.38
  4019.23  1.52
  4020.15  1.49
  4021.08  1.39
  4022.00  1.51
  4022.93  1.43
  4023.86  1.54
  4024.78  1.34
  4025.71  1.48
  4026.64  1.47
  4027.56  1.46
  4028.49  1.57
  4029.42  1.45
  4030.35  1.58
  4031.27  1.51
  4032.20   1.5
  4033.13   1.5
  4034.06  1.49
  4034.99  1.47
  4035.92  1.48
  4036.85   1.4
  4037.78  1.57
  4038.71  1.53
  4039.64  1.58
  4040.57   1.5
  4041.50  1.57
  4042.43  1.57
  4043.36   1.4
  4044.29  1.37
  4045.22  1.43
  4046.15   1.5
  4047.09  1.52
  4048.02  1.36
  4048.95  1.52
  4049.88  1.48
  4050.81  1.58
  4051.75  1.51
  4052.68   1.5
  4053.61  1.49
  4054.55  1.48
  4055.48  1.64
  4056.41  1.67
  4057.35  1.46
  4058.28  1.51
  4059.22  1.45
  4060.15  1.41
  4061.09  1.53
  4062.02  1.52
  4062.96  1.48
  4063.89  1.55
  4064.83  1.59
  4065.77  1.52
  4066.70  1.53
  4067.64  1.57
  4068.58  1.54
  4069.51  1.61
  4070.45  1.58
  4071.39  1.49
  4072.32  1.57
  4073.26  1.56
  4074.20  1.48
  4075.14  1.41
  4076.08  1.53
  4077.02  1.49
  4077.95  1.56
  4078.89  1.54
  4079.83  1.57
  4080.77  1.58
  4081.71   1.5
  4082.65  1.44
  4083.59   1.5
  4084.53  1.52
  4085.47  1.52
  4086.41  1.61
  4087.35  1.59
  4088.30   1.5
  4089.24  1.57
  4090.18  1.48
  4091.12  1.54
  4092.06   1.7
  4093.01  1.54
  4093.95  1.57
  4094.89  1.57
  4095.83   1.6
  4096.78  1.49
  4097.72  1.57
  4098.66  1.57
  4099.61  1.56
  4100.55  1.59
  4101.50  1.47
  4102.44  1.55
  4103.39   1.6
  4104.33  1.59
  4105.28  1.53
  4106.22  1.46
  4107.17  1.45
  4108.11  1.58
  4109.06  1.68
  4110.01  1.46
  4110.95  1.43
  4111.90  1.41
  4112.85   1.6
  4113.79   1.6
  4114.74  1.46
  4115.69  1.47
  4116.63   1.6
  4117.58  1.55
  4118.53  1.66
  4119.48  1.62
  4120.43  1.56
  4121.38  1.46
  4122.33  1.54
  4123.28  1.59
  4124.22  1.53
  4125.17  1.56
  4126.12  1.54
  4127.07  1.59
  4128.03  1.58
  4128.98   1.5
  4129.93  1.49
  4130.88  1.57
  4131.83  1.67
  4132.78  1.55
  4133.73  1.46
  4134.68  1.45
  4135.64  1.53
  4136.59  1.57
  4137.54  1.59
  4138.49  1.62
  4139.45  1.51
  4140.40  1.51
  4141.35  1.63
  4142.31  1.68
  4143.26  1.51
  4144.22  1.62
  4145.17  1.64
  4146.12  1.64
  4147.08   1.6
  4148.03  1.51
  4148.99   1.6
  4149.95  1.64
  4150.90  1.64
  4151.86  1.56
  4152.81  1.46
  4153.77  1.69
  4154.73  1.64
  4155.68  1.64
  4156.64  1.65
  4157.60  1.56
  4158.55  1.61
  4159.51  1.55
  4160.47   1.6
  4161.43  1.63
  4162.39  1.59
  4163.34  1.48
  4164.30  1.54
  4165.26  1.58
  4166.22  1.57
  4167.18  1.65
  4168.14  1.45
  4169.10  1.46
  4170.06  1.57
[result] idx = 0.05 mag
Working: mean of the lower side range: 1.65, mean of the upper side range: 1.56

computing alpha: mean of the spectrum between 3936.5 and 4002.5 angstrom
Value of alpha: 1.54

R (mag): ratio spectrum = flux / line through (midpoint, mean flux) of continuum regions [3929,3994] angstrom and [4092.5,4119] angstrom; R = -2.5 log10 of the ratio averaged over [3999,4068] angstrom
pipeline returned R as 0.02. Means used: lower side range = 1.54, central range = 1.51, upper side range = 1.54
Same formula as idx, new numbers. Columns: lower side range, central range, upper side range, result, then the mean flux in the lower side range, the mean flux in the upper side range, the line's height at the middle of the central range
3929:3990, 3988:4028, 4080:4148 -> 0.03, 1.55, 1.55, 1.55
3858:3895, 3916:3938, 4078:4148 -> 0.05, 1.69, 1.55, 1.66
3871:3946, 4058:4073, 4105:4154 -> 0.04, 1.64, 1.56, 1.58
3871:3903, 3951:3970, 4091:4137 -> 0.08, 1.7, 1.55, 1.65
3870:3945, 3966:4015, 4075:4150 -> 0.05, 1.64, 1.55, 1.6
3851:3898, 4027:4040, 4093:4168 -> 0.07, 1.68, 1.56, 1.61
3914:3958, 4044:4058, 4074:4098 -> 0.03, 1.58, 1.54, 1.55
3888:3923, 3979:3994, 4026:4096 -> 0.03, 1.63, 1.52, 1.57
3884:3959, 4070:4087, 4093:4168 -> 0.03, 1.6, 1.56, 1.57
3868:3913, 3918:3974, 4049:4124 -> 0.04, 1.66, 1.54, 1.63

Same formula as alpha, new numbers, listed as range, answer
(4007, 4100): 1.52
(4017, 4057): 1.49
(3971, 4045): 1.51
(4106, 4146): 1.55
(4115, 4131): 1.55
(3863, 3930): 1.65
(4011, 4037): 1.49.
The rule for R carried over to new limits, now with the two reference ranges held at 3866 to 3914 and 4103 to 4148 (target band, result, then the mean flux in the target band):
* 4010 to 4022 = 0.07 mag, 1.51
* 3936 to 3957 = 0.05 mag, 1.57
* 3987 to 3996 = 0.08 mag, 1.5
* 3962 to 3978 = 0.06 mag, 1.54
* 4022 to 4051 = 0.07 mag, 1.49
